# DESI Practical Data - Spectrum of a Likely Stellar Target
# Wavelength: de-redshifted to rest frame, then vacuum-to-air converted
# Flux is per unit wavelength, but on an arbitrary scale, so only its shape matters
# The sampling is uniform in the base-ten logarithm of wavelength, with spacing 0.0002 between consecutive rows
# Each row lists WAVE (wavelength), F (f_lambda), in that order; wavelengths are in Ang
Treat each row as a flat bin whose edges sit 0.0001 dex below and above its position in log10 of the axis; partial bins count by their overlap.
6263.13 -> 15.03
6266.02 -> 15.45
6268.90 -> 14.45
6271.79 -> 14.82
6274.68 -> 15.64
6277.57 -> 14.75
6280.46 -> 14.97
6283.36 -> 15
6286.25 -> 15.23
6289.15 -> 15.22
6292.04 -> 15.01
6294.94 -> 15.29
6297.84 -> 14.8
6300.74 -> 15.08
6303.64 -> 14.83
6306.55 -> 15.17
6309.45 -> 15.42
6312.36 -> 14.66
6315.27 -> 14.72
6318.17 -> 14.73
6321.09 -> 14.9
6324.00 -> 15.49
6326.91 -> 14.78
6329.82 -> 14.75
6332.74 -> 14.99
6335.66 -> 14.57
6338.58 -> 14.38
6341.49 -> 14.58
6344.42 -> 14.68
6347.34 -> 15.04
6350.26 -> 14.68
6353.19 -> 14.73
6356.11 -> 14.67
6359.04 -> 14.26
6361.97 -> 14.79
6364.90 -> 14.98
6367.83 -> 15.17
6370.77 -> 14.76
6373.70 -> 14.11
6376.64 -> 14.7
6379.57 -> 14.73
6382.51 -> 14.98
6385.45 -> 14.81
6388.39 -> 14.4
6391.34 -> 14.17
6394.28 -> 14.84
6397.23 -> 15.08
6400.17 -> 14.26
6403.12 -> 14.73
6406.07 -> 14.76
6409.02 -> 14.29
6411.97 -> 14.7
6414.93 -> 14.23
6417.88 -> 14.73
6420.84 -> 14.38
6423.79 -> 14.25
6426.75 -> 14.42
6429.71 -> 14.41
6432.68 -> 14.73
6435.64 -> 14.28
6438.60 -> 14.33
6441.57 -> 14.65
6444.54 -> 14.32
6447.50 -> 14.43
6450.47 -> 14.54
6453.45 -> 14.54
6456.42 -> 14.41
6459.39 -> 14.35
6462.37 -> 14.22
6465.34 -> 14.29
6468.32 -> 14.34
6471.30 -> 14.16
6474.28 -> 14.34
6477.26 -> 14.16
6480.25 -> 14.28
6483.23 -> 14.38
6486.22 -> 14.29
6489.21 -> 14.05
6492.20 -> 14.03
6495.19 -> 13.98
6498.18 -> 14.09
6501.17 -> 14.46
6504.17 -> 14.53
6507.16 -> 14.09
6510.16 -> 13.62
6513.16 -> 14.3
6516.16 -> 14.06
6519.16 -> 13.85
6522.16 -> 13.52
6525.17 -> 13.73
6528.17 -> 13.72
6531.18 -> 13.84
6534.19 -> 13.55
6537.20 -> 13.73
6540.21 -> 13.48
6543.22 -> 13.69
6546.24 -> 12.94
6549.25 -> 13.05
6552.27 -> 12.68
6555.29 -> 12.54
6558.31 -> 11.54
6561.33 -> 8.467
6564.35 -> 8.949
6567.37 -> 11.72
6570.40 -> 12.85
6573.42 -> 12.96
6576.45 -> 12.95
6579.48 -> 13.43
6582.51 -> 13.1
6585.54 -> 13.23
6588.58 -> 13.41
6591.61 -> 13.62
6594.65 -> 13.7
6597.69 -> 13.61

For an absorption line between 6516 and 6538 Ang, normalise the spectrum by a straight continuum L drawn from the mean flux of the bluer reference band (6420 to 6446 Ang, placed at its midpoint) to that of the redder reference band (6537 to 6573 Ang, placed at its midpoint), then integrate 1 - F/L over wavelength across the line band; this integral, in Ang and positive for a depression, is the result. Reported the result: -1.9 Ang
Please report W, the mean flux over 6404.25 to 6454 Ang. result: 14.5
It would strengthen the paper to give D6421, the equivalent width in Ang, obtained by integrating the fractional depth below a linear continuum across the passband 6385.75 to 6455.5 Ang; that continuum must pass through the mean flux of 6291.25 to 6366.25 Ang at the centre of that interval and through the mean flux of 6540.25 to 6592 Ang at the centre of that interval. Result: -3.0 Ang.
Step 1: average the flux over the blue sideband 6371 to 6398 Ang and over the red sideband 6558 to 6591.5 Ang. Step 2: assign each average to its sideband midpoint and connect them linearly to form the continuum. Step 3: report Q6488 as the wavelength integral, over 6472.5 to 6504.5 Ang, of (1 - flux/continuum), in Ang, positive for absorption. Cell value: -2.3 Ang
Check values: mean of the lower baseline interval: 14.6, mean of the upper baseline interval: 12.1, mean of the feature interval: 14.2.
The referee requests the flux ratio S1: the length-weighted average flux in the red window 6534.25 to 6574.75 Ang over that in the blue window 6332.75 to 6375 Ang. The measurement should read 0.83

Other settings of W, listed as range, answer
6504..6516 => 14.1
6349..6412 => 14.7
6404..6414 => 14.6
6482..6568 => 13.3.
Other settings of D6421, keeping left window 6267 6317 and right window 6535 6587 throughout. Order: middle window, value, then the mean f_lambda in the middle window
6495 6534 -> -3.3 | 14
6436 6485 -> -3.5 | 14.4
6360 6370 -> -0.4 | 14.9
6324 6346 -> -0.2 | 14.7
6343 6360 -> -0.3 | 14.7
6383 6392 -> -0.3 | 14.5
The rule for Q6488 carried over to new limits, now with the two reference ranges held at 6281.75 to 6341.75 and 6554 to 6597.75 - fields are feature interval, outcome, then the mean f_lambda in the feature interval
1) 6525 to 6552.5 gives -1.6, 13.5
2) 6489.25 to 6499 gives -0.6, 14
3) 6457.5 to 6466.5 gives -0.5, 14.3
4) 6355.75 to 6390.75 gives -0.8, 14.7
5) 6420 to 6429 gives -0.3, 14.4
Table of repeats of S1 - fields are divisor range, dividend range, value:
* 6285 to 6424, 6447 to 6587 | 0.92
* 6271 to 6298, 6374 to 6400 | 0.97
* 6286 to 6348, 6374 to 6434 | 0.98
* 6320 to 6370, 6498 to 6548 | 0.93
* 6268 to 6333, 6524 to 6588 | 0.85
